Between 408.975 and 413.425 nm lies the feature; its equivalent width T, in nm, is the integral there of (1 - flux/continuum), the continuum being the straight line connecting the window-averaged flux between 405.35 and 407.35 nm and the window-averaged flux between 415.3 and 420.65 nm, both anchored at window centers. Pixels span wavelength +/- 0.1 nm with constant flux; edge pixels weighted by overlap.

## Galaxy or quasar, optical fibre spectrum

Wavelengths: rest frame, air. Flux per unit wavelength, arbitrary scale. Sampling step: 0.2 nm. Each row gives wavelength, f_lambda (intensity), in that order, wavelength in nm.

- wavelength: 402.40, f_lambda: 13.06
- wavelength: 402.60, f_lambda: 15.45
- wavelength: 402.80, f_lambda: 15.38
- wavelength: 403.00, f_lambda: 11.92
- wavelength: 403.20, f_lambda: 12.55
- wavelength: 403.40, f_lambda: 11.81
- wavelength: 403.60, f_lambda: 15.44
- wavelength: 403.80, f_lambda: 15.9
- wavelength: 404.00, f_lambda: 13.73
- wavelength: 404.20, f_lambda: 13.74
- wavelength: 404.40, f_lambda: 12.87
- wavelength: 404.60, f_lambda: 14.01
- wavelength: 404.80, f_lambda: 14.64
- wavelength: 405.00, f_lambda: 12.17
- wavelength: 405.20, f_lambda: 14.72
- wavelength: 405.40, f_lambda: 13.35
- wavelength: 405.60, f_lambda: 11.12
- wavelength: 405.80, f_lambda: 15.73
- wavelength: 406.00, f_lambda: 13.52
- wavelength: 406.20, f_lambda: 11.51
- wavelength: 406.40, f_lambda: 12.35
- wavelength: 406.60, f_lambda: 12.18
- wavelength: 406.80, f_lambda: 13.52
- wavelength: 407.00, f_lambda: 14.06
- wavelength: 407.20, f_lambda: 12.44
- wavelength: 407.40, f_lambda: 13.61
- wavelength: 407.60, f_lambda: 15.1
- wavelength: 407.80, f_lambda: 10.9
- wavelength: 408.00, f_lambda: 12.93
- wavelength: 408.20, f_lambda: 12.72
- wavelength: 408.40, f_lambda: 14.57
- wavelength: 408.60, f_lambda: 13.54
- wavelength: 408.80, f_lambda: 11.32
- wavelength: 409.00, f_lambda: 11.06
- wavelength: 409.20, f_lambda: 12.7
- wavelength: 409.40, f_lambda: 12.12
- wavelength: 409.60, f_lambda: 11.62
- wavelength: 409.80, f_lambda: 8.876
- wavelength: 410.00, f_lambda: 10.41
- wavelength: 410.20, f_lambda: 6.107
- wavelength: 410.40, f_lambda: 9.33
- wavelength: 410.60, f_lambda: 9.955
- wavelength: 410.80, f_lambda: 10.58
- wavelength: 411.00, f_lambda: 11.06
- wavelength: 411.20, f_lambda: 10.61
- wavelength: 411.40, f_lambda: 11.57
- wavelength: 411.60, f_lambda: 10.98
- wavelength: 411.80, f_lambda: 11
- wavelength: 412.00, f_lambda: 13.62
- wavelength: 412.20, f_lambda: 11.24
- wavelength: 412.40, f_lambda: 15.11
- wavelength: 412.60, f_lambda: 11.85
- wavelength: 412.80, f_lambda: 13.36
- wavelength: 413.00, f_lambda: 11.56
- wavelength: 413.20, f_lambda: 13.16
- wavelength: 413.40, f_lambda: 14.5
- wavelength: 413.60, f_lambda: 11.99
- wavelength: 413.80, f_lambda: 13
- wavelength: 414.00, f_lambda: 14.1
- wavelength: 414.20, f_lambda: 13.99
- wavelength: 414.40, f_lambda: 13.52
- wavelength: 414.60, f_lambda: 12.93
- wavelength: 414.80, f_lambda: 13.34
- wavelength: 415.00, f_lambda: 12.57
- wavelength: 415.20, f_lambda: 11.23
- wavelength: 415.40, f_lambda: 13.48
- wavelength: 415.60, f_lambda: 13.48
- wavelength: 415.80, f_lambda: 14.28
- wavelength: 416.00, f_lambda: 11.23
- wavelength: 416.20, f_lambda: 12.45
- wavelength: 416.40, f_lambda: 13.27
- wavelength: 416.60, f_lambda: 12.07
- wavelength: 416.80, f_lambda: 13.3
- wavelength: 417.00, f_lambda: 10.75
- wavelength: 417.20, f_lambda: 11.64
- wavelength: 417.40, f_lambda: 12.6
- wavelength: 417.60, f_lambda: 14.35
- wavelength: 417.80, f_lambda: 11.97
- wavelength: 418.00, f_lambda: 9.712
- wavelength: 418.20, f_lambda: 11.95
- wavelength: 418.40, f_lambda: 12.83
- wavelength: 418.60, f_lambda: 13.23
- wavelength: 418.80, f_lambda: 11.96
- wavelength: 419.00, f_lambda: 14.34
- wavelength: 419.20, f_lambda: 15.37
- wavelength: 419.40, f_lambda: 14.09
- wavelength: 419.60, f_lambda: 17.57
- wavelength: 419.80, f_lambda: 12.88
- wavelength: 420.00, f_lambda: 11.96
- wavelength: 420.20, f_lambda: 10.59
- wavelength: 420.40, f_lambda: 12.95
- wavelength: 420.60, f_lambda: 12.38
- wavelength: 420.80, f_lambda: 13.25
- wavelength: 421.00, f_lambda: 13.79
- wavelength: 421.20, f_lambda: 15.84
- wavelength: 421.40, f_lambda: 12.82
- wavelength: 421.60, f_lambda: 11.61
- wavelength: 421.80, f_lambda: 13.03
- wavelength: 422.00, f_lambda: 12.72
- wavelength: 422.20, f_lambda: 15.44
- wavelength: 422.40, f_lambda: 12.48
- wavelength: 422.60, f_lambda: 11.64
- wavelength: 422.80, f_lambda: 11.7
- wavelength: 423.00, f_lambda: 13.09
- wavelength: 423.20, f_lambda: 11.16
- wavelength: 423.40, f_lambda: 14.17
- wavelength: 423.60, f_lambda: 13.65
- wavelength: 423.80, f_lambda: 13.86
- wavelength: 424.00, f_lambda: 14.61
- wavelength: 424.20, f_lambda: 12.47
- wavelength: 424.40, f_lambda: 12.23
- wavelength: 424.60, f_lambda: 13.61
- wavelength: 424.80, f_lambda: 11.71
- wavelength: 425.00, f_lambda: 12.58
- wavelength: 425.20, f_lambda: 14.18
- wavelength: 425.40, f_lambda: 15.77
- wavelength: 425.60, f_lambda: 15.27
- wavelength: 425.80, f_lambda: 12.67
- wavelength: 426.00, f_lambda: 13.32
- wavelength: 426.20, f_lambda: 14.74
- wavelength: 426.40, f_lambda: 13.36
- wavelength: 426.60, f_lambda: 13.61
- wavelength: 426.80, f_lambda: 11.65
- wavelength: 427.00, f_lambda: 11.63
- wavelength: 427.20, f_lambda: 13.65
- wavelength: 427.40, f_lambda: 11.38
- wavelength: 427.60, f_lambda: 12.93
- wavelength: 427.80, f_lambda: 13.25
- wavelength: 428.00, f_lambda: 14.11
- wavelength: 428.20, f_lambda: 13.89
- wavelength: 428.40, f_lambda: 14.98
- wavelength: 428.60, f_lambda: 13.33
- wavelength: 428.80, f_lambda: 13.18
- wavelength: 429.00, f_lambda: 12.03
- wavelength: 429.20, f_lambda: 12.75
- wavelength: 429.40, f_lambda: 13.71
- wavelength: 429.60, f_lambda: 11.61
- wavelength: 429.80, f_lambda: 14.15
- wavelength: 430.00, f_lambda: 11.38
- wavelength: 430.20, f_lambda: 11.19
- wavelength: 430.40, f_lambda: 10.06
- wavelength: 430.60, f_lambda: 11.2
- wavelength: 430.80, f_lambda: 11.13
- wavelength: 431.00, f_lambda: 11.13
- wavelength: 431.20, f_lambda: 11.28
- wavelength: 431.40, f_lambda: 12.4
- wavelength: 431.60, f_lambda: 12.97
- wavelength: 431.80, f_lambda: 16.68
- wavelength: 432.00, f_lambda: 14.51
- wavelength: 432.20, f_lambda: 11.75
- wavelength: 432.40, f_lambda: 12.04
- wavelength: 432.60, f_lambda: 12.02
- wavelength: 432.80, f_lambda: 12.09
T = 0.54 nm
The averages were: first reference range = 13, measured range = 11.4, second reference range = 12.8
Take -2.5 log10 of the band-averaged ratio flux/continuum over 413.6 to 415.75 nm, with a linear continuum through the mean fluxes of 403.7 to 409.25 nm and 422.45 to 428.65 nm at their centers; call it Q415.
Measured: 0.01 mag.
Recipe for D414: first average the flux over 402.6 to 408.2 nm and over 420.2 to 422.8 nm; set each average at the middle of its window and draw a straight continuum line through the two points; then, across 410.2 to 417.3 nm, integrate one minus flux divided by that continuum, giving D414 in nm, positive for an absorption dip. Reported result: 0.50 nm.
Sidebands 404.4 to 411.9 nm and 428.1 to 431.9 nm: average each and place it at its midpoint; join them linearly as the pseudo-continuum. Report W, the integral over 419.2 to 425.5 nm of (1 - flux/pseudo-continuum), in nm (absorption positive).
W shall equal -0.424 nm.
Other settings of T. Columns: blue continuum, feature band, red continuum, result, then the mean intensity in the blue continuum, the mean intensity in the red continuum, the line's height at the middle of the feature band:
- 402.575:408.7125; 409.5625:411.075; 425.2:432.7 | 0.418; 13.4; 12.9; 13.3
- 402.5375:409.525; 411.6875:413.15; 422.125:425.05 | 0.067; 13.3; 12.9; 13.1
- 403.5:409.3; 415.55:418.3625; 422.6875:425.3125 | 0.165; 13.3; 13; 13.1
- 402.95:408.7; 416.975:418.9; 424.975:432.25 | 0.145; 13.3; 13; 13.1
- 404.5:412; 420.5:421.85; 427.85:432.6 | -0.088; 12.1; 12.7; 12.4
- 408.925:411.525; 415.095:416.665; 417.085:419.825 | -0.048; 10.5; 13.2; 12.3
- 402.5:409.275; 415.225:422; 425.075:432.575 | 0.095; 13.3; 12.9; 13.1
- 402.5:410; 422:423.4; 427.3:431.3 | -0.010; 13.1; 12.4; 12.6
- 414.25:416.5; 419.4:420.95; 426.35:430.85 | -0.044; 12.9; 12.6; 12.8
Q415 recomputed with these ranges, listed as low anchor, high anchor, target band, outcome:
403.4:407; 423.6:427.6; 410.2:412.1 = 0.25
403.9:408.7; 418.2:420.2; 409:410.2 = 0.24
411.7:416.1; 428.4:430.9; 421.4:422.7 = -0.02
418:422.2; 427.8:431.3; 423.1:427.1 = -0.04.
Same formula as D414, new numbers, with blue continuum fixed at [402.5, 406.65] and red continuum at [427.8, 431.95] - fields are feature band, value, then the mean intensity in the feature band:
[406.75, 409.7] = 0.136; 12.8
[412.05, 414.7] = 0.028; 13.1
